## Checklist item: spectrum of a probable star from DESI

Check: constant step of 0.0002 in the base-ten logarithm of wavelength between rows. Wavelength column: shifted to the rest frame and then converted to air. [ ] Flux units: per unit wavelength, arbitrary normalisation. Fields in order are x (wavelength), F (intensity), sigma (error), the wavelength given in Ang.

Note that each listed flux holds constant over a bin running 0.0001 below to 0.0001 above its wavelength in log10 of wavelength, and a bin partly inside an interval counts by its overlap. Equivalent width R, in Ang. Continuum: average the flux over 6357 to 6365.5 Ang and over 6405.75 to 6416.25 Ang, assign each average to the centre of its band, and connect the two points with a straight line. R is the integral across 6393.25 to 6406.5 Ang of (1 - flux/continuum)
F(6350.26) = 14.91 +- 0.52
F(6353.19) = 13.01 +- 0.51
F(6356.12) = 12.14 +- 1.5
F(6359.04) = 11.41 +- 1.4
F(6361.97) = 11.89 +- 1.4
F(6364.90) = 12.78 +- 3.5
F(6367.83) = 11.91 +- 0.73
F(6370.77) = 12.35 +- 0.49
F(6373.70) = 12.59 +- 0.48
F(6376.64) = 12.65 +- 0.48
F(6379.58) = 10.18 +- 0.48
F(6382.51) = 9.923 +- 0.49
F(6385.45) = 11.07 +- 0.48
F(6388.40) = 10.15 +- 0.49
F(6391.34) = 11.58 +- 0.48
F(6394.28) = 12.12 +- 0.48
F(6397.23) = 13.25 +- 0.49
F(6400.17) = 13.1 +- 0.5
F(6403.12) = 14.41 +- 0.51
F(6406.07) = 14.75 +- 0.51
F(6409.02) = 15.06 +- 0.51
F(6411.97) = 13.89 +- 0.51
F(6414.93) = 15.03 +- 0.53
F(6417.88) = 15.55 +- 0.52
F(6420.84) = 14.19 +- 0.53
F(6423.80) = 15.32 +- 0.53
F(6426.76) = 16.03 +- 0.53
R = 0.6 Ang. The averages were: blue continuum 12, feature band 13.5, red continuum 14.7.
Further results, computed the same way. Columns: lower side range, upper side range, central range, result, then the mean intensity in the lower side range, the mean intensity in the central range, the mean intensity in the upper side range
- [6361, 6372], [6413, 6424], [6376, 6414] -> 3.5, 12.2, 12.5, 14.9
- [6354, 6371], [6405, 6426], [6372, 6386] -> 1.8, 12.1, 11.3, 14.9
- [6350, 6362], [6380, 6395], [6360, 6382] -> -0.4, 12.5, 11.9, 10.9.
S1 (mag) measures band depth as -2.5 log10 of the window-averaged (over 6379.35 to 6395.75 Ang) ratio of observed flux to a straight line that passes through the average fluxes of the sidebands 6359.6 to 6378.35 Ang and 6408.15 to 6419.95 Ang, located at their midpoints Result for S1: 0.22 mag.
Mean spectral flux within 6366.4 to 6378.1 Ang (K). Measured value 12.4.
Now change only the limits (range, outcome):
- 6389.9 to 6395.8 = 11.9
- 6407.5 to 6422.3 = 14.7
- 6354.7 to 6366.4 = 12.1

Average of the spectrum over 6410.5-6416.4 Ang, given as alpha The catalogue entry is 14.4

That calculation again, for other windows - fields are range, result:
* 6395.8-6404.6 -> 13.6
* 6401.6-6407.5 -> 14.6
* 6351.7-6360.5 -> 12.2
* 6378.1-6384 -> 10.1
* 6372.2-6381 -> 11.8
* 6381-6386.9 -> 10.5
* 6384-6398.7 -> 11.6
